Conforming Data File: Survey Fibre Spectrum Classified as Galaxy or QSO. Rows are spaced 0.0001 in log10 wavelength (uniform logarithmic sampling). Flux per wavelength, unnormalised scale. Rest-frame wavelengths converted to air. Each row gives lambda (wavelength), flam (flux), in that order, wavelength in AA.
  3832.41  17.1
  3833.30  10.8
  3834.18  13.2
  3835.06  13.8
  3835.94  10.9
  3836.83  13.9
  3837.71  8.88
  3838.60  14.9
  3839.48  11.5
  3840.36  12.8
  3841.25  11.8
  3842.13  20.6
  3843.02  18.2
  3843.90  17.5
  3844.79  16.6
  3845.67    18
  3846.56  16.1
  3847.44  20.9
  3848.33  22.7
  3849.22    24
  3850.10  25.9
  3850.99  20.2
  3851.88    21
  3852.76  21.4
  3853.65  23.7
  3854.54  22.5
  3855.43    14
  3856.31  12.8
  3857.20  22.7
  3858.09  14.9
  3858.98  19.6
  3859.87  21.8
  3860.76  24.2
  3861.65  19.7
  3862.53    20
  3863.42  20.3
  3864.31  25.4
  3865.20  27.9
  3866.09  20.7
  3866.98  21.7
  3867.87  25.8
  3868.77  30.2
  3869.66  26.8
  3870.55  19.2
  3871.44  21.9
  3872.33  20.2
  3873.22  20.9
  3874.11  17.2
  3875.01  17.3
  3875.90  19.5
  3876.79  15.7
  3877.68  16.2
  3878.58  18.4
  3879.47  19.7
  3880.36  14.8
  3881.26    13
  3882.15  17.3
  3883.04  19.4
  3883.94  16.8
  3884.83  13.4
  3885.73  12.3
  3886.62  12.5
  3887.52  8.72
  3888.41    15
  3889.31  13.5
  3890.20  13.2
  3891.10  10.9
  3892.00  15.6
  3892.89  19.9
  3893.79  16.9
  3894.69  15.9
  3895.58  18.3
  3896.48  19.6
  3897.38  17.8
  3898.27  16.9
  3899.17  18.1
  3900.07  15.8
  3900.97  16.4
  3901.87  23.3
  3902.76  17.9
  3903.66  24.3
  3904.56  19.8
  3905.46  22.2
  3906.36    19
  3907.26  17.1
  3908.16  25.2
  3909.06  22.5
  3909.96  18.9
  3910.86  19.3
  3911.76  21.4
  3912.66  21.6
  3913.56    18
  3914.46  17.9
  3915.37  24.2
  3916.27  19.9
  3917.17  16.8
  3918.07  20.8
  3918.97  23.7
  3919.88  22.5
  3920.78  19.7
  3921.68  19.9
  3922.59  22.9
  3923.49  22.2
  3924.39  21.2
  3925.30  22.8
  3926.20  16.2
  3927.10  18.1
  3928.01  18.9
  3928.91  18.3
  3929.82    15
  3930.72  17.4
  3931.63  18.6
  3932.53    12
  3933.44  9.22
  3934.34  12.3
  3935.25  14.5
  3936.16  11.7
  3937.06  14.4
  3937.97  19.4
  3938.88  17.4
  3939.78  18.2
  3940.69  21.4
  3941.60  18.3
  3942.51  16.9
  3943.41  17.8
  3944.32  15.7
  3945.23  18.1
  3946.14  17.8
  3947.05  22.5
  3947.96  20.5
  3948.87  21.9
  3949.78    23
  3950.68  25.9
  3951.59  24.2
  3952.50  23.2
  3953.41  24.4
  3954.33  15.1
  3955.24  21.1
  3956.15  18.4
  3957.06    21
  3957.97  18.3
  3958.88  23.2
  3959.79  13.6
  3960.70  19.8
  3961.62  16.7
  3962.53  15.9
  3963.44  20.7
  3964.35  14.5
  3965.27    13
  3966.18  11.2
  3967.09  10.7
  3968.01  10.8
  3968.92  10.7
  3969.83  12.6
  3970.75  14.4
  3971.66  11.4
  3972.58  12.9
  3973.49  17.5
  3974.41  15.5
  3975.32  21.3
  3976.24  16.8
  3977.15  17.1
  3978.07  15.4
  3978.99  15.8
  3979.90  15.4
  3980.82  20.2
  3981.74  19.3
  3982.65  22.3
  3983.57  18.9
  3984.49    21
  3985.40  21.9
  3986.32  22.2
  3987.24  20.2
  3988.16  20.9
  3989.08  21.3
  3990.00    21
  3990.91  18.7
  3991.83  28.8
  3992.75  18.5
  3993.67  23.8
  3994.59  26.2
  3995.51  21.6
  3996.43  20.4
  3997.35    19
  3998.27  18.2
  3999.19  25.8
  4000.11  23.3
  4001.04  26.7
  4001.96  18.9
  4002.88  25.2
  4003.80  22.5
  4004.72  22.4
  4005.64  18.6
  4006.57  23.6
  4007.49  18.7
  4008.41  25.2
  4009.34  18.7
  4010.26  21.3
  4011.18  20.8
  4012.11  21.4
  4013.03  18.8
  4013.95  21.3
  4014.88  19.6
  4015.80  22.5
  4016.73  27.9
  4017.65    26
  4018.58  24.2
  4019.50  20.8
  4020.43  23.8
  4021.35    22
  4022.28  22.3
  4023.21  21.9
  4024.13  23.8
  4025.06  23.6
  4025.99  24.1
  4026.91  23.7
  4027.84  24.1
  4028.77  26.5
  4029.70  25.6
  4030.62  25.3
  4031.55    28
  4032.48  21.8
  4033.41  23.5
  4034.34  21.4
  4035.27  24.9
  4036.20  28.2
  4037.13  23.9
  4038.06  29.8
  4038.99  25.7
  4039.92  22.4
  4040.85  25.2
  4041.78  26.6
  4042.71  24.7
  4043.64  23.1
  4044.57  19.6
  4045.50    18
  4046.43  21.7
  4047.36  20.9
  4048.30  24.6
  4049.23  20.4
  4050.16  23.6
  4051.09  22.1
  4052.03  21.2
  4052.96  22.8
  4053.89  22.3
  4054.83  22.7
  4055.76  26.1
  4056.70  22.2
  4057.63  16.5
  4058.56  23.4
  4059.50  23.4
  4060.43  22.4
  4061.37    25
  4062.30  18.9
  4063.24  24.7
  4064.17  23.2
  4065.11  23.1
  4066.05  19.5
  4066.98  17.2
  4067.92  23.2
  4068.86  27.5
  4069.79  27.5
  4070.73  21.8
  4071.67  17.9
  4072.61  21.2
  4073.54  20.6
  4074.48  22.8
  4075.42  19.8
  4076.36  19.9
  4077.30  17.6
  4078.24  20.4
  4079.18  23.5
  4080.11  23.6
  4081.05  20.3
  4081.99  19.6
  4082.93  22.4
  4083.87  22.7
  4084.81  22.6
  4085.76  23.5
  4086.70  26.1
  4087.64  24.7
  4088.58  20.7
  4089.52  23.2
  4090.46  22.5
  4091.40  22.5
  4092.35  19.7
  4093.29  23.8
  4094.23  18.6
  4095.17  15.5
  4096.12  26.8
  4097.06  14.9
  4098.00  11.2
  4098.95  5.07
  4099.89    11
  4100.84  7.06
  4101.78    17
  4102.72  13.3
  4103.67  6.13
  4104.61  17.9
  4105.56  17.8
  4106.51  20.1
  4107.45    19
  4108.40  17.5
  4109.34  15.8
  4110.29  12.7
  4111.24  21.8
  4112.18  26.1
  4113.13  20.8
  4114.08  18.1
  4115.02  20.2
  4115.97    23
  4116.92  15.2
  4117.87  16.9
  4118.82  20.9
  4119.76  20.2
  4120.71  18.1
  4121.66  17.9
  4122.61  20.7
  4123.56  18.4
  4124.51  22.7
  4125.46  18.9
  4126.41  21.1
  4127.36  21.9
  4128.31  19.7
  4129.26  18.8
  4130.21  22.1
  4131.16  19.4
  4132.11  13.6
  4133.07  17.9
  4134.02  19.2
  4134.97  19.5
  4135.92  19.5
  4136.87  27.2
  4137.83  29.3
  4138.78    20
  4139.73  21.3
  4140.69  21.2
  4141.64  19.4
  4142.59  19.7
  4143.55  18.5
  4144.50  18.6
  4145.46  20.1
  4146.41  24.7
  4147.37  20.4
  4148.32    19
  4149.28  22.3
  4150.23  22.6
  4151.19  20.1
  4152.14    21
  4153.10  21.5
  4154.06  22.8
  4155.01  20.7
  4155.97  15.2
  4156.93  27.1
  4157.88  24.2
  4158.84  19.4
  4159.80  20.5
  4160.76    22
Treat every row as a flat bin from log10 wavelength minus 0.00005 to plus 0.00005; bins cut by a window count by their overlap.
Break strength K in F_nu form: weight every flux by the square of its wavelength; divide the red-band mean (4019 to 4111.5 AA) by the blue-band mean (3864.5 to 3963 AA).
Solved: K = 1.22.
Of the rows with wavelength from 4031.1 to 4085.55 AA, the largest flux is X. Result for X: 29.8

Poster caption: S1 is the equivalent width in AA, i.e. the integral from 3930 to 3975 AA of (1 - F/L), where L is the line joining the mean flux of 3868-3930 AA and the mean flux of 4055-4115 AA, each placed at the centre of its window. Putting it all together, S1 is 4.8 AA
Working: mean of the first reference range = 18.7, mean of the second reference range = 20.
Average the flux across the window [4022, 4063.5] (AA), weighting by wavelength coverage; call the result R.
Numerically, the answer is 23.4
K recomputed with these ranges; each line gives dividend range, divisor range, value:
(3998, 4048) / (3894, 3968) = 1.30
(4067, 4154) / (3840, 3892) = 1.20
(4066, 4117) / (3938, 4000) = 1.10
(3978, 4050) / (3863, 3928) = 1.25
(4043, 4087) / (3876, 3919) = 1.34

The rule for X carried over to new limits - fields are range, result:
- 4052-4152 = 29.3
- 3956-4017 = 28.8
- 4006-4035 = 28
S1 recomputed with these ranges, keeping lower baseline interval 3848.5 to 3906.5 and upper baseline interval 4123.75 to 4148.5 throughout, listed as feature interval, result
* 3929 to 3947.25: 2.8 AA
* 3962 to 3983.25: 4.4 AA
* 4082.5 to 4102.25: 1.1 AA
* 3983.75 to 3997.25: -1.5 AA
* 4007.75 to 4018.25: -1.2 AA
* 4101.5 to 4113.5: 1.8 AA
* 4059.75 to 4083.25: -1.9 AA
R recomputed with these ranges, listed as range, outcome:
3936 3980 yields 17.5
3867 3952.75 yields 18.6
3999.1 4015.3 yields 21.7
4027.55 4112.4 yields 21.2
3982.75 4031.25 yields 22.4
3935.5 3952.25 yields 19.2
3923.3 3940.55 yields 16.7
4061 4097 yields 21.9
